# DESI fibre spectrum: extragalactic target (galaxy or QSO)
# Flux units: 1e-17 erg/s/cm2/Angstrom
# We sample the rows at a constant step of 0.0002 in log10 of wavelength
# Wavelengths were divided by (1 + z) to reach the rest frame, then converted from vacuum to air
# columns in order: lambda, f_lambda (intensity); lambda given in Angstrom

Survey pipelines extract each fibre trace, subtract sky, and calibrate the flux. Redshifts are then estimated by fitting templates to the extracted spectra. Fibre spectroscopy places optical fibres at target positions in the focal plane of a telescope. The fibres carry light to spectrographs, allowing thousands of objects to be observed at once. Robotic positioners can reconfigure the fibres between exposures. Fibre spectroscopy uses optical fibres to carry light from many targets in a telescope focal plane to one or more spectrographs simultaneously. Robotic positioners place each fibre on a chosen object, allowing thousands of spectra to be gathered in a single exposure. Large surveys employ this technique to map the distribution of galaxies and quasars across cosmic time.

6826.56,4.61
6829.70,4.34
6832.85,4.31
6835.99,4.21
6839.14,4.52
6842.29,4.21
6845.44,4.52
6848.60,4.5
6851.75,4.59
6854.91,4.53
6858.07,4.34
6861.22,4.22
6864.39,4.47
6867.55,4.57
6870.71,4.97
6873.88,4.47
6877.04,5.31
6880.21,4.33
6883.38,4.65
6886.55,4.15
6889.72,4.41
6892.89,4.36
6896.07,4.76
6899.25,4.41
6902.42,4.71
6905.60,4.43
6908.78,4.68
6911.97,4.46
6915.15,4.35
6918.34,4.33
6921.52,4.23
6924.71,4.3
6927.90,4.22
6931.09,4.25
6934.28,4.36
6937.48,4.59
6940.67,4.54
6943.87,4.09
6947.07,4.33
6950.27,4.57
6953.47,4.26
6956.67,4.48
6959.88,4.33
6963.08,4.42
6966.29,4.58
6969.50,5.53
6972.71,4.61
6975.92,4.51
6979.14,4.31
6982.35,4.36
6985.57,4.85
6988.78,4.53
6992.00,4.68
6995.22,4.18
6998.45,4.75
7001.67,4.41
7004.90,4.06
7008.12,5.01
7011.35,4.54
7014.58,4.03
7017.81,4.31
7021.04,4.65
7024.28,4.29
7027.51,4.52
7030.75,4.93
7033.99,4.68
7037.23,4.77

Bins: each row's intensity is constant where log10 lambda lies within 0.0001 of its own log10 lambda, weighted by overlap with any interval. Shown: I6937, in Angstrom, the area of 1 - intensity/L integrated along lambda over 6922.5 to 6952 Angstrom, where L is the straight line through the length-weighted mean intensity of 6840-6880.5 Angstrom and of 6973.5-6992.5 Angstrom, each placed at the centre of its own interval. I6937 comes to 1.2 Angstrom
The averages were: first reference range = 4.55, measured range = 4.36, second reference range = 4.54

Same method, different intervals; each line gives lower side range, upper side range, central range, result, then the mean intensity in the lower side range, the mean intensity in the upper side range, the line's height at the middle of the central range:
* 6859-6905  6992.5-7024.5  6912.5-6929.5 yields 0.8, 4.55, 4.44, 4.52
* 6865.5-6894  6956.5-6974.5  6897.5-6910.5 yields 0.1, 4.58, 4.67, 4.61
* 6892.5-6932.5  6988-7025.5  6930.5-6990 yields -0.9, 4.42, 4.45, 4.44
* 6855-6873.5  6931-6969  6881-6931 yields 0.6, 4.51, 4.44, 4.48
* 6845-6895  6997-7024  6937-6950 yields 0.3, 4.53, 4.46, 4.49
